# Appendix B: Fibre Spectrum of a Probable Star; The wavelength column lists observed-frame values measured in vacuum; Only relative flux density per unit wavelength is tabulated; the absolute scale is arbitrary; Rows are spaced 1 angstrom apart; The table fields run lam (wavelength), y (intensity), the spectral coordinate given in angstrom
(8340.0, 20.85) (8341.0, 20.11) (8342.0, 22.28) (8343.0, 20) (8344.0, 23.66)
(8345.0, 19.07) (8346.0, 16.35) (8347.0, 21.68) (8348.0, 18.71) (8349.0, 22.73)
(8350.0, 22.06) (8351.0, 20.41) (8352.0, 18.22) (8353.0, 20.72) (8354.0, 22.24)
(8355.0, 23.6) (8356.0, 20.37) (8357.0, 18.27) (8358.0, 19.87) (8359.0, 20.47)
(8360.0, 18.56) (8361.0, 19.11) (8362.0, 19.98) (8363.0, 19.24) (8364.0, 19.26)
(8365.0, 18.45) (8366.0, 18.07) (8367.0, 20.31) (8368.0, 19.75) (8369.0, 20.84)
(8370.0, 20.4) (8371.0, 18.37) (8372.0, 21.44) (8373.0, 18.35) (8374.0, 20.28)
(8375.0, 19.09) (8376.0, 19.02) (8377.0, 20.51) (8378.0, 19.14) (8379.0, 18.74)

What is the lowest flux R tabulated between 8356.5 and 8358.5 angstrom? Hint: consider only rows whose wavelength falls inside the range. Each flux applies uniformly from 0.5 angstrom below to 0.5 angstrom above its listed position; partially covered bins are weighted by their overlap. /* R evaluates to 18.27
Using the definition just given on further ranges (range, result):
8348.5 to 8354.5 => 18.22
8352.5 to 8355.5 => 20.72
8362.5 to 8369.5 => 18.07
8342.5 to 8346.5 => 16.35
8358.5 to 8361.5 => 18.56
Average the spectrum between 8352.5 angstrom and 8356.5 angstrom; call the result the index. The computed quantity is 21.7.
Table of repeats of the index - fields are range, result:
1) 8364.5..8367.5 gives 18.9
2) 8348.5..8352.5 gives 20.9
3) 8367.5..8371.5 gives 19.8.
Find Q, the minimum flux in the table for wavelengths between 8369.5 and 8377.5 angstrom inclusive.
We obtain 18.35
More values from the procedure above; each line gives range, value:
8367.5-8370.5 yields 19.75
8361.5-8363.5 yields 19.24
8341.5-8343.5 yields 20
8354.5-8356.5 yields 20.37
